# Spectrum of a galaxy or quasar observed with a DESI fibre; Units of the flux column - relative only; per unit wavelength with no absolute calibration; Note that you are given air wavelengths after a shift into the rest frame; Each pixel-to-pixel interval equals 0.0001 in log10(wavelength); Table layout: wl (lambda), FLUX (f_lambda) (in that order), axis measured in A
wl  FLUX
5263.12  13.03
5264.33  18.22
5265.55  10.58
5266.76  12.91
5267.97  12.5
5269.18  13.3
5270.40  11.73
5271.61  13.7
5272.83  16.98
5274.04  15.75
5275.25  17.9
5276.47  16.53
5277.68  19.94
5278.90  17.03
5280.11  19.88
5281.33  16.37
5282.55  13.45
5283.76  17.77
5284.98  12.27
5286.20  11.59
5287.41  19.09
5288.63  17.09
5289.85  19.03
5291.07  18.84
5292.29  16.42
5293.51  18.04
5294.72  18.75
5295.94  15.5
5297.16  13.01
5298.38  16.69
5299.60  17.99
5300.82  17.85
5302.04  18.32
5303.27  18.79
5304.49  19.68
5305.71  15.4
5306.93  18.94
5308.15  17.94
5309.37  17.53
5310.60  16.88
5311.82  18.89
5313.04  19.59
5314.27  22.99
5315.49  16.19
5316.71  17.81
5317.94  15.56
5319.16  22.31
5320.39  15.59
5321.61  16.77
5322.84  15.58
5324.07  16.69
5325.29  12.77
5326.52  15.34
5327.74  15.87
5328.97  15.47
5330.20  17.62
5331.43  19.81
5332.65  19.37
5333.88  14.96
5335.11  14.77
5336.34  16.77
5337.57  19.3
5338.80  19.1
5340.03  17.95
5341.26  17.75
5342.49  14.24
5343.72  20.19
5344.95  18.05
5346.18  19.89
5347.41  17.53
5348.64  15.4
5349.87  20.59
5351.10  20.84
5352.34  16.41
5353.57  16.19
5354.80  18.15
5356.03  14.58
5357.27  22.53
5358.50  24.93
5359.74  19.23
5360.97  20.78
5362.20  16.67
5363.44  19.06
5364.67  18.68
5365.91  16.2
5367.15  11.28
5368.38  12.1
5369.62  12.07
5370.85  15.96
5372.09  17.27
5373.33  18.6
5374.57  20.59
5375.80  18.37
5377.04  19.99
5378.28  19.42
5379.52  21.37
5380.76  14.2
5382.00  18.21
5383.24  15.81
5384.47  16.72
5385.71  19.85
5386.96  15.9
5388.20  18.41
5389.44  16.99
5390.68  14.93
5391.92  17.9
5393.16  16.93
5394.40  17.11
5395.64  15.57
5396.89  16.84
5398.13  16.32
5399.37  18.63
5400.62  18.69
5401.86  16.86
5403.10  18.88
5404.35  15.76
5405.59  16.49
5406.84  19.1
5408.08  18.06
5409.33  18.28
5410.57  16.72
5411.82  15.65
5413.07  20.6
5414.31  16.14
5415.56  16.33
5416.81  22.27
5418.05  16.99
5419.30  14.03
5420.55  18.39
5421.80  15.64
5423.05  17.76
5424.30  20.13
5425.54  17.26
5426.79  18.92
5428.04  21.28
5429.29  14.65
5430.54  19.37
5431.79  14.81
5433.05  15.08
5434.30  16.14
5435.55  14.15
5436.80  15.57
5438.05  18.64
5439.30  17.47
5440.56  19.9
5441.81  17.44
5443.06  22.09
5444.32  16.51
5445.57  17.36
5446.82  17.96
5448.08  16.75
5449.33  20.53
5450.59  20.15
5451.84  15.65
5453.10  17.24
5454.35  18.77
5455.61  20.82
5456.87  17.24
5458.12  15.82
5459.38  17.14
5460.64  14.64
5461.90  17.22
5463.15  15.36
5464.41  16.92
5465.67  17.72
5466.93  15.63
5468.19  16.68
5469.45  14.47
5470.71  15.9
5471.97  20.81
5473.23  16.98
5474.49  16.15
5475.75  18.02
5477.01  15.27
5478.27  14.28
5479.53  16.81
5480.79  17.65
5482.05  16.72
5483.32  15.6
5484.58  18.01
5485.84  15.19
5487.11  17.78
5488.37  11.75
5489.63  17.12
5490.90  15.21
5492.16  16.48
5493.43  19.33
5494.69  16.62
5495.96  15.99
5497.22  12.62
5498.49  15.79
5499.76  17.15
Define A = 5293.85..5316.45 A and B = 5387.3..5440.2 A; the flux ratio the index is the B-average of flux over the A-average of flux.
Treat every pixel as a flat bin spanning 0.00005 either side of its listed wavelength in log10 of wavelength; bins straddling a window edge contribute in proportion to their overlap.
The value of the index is 0.97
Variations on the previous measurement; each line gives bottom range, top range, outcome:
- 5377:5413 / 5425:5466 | 1.00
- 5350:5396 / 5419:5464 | 0.99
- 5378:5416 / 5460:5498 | 0.94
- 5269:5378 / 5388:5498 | 0.99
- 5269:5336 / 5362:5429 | 1.03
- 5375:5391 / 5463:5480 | 0.93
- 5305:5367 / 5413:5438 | 0.97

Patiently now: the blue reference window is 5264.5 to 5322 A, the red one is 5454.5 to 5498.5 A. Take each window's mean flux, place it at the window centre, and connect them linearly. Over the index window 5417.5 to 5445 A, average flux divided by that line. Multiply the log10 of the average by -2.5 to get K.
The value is -0.05 mag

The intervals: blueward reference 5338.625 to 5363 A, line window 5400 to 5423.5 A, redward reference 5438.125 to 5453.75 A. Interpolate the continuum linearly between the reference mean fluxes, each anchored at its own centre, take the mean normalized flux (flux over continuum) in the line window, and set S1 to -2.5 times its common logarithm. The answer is 0.05 mag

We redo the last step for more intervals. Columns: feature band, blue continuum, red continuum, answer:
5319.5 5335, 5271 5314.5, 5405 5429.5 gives 0.07 mag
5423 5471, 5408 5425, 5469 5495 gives -0.02 mag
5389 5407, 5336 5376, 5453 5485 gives 0.02 mag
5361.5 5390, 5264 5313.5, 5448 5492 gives -0.03 mag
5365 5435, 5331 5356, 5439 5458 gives 0.05 mag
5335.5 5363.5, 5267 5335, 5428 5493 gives -0.10 mag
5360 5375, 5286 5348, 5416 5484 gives 0.05 mag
